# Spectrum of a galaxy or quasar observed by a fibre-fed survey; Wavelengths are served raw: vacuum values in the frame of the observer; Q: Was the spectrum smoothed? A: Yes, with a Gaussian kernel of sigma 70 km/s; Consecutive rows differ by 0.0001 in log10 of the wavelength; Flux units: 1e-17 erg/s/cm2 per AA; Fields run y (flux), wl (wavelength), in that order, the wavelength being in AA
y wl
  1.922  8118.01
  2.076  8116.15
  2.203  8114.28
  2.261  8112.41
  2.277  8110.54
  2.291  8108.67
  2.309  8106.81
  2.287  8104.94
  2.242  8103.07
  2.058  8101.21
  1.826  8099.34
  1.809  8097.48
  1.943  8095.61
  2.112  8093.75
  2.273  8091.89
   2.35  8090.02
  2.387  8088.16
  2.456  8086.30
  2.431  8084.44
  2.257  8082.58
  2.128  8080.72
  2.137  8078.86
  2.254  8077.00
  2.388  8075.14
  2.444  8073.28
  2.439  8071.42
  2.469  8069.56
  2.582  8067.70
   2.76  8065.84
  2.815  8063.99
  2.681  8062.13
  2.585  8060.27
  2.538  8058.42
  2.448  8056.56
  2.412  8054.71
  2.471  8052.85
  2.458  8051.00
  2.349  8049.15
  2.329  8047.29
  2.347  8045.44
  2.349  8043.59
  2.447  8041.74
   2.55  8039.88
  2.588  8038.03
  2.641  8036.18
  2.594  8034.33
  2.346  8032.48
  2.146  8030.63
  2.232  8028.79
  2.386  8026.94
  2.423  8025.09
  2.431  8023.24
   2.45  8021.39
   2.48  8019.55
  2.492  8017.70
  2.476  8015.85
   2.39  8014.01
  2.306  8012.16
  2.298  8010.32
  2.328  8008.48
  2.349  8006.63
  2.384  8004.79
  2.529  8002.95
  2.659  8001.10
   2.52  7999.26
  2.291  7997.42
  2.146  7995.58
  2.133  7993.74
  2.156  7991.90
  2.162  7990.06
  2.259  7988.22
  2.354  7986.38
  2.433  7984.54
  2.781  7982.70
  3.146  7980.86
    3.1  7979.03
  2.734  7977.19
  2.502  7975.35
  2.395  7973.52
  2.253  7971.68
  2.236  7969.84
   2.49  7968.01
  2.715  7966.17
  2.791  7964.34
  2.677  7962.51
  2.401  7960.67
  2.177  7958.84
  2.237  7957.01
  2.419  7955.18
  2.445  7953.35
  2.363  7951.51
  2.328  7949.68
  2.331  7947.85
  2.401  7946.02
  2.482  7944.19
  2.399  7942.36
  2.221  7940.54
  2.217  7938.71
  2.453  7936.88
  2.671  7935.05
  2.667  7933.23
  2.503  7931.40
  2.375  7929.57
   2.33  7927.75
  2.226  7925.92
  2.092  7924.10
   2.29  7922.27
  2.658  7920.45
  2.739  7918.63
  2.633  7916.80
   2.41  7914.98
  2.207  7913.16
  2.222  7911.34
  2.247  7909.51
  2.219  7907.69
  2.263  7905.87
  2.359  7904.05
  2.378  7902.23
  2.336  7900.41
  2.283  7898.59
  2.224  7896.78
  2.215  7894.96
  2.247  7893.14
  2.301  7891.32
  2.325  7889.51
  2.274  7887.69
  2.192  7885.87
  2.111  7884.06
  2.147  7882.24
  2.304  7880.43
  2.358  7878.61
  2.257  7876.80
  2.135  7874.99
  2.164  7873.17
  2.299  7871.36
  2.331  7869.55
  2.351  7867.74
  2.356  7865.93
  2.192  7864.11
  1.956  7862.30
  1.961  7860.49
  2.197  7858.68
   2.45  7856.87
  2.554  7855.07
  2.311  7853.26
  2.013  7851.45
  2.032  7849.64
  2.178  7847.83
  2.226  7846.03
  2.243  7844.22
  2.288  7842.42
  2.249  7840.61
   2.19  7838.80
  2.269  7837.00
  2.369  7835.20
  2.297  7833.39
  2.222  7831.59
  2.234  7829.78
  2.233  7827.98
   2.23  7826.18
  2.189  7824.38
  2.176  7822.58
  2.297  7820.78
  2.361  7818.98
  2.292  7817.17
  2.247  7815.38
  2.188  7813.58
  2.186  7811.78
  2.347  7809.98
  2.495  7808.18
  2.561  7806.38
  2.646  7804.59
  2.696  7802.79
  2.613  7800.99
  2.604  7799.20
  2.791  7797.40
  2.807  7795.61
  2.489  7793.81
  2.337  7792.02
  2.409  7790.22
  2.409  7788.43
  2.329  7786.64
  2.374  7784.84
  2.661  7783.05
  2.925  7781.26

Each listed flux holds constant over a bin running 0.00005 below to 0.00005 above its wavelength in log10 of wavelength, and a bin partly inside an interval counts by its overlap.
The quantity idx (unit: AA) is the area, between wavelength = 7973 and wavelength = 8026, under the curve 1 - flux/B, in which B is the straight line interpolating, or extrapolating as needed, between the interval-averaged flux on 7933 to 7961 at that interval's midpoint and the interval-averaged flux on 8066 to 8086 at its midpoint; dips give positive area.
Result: -1.67 AA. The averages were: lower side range 2.38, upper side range 2.37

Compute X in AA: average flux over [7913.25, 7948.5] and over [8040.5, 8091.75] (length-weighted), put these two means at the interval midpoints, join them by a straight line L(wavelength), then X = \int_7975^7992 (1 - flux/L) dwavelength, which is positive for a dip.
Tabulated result -1.1 AA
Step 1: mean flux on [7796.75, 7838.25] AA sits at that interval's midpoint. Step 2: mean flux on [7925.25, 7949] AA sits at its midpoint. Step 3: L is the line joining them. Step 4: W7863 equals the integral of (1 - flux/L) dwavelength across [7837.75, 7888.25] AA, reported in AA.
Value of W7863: 3.3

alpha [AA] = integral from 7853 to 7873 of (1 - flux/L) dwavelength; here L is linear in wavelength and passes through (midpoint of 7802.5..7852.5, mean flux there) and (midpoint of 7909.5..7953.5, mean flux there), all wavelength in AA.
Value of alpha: 0.5 AA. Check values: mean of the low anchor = 2.28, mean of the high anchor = 2.4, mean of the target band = 2.26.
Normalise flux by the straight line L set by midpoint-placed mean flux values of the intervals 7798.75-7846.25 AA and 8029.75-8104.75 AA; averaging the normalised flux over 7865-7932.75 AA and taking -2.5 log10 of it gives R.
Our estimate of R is 0.016 mag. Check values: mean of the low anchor 2.33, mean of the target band 2.31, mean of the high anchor 2.37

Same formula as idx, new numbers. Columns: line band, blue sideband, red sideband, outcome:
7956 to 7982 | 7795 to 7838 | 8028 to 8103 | -2.04 AA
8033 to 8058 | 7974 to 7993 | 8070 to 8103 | -1.12 AA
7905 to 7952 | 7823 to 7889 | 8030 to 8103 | -2.10 AA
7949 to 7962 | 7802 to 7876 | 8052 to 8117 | -0.29 AA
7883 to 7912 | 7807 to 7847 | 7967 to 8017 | 0.97 AA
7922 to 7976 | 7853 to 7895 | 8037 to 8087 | -1.74 AA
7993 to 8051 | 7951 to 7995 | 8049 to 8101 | 0.39 AA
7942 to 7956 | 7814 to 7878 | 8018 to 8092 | -0.37 AA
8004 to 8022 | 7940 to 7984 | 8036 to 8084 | 0.60 AA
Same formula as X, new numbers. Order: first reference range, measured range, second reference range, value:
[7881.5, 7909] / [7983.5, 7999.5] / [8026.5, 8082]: 0.7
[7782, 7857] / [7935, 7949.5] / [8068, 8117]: -0.5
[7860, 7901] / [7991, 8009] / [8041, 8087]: 0.1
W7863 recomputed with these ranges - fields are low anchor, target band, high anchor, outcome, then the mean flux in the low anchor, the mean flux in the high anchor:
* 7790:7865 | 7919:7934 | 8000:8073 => -0.1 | 2.32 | 2.46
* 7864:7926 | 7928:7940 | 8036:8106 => -0.8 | 2.3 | 2.37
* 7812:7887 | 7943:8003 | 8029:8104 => -3.7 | 2.24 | 2.37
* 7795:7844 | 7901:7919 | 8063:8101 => -0.1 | 2.37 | 2.31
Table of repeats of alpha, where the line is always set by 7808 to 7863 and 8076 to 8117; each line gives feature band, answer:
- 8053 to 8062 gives -1.24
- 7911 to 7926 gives -1.18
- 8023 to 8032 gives -0.44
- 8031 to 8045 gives -1.74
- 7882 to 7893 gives 0.00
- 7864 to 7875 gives -0.21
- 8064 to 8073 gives -1.54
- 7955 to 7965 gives -1.01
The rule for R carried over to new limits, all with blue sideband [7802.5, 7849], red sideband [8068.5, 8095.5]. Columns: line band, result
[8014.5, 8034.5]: -0.04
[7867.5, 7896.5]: 0.03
